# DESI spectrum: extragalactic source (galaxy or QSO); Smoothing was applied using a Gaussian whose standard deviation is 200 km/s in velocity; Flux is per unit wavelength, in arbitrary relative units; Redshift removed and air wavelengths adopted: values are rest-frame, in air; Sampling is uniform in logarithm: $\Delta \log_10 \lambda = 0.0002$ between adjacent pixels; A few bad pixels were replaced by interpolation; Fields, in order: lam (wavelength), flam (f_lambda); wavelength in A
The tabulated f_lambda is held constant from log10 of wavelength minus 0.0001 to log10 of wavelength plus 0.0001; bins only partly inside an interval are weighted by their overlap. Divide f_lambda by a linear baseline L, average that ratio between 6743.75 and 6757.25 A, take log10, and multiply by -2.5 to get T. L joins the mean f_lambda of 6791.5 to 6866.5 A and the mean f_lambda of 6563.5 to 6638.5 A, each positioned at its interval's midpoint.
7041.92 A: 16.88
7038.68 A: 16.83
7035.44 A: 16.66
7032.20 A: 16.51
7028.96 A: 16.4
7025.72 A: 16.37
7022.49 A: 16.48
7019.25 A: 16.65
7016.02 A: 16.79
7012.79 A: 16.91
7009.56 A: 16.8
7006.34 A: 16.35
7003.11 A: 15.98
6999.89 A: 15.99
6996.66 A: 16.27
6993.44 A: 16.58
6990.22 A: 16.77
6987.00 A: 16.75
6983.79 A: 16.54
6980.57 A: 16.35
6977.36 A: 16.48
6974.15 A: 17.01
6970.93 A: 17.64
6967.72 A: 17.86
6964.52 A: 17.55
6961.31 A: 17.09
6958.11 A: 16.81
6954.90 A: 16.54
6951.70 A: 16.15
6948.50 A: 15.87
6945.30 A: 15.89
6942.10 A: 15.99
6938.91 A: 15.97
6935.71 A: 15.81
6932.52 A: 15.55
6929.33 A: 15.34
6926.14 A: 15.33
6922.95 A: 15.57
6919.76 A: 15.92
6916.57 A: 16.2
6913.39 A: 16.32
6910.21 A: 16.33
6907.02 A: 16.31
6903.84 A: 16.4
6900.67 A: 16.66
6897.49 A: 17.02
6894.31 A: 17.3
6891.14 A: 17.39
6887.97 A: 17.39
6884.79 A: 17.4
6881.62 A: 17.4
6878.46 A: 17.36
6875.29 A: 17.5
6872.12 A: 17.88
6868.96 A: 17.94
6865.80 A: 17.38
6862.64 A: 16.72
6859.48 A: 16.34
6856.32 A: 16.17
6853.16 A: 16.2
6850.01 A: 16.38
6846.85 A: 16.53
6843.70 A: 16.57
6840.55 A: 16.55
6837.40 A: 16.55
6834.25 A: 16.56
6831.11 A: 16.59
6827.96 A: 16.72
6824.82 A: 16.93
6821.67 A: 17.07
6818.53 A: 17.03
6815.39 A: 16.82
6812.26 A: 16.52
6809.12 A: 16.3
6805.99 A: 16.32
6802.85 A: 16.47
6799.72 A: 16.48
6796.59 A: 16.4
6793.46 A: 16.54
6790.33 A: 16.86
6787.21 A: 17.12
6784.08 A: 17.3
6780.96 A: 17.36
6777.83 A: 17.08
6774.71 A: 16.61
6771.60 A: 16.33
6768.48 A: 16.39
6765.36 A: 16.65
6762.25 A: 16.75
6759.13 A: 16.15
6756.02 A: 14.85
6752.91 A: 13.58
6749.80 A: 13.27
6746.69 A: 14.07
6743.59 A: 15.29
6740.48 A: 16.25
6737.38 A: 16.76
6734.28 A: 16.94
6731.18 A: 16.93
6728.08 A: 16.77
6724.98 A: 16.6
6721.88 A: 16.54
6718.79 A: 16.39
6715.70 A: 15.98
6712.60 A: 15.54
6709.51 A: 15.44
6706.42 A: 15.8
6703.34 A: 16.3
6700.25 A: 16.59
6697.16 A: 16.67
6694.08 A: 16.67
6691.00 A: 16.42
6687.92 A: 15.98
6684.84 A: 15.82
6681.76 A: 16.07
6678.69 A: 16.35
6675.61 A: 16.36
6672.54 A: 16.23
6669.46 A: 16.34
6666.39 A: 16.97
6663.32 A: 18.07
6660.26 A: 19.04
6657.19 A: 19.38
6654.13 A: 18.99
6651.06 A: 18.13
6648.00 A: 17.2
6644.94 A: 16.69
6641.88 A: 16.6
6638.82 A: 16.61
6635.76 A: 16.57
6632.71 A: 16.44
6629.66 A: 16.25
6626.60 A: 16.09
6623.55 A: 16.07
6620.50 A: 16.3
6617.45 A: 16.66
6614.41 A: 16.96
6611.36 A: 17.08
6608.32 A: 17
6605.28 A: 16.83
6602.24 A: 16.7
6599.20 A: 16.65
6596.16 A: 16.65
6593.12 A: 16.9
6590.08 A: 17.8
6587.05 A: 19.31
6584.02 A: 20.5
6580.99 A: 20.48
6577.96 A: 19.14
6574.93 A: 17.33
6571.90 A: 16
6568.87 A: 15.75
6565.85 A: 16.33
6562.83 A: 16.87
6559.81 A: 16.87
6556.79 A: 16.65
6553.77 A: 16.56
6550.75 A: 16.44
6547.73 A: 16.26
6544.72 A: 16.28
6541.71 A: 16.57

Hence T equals 0.19 mag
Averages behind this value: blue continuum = 17.1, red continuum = 16.6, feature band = 14.1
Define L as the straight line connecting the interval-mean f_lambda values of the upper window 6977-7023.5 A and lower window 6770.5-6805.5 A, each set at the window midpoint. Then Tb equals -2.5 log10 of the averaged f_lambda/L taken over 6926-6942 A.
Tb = 0.06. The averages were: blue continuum 16.8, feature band 15.7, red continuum 16.5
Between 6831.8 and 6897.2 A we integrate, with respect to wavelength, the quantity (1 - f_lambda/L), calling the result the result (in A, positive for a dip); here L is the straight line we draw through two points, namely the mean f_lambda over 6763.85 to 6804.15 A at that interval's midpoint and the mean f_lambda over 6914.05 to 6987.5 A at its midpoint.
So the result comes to -1.66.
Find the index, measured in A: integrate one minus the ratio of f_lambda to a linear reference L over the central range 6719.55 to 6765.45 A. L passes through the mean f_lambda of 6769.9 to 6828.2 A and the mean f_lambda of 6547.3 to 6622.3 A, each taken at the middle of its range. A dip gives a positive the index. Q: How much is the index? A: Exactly 2.9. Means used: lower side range 17.2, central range 15.8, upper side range 16.8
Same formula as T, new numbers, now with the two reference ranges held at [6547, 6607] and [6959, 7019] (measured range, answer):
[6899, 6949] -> 0.06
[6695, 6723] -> 0.06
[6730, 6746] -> 0.05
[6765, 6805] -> 0.02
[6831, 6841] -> 0.03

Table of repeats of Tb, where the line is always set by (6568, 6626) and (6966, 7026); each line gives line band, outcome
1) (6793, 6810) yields 0.04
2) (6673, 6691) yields 0.07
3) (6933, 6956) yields 0.05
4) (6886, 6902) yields -0.02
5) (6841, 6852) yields 0.03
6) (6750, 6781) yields 0.07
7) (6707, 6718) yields 0.10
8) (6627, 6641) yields 0.06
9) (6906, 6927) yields 0.05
